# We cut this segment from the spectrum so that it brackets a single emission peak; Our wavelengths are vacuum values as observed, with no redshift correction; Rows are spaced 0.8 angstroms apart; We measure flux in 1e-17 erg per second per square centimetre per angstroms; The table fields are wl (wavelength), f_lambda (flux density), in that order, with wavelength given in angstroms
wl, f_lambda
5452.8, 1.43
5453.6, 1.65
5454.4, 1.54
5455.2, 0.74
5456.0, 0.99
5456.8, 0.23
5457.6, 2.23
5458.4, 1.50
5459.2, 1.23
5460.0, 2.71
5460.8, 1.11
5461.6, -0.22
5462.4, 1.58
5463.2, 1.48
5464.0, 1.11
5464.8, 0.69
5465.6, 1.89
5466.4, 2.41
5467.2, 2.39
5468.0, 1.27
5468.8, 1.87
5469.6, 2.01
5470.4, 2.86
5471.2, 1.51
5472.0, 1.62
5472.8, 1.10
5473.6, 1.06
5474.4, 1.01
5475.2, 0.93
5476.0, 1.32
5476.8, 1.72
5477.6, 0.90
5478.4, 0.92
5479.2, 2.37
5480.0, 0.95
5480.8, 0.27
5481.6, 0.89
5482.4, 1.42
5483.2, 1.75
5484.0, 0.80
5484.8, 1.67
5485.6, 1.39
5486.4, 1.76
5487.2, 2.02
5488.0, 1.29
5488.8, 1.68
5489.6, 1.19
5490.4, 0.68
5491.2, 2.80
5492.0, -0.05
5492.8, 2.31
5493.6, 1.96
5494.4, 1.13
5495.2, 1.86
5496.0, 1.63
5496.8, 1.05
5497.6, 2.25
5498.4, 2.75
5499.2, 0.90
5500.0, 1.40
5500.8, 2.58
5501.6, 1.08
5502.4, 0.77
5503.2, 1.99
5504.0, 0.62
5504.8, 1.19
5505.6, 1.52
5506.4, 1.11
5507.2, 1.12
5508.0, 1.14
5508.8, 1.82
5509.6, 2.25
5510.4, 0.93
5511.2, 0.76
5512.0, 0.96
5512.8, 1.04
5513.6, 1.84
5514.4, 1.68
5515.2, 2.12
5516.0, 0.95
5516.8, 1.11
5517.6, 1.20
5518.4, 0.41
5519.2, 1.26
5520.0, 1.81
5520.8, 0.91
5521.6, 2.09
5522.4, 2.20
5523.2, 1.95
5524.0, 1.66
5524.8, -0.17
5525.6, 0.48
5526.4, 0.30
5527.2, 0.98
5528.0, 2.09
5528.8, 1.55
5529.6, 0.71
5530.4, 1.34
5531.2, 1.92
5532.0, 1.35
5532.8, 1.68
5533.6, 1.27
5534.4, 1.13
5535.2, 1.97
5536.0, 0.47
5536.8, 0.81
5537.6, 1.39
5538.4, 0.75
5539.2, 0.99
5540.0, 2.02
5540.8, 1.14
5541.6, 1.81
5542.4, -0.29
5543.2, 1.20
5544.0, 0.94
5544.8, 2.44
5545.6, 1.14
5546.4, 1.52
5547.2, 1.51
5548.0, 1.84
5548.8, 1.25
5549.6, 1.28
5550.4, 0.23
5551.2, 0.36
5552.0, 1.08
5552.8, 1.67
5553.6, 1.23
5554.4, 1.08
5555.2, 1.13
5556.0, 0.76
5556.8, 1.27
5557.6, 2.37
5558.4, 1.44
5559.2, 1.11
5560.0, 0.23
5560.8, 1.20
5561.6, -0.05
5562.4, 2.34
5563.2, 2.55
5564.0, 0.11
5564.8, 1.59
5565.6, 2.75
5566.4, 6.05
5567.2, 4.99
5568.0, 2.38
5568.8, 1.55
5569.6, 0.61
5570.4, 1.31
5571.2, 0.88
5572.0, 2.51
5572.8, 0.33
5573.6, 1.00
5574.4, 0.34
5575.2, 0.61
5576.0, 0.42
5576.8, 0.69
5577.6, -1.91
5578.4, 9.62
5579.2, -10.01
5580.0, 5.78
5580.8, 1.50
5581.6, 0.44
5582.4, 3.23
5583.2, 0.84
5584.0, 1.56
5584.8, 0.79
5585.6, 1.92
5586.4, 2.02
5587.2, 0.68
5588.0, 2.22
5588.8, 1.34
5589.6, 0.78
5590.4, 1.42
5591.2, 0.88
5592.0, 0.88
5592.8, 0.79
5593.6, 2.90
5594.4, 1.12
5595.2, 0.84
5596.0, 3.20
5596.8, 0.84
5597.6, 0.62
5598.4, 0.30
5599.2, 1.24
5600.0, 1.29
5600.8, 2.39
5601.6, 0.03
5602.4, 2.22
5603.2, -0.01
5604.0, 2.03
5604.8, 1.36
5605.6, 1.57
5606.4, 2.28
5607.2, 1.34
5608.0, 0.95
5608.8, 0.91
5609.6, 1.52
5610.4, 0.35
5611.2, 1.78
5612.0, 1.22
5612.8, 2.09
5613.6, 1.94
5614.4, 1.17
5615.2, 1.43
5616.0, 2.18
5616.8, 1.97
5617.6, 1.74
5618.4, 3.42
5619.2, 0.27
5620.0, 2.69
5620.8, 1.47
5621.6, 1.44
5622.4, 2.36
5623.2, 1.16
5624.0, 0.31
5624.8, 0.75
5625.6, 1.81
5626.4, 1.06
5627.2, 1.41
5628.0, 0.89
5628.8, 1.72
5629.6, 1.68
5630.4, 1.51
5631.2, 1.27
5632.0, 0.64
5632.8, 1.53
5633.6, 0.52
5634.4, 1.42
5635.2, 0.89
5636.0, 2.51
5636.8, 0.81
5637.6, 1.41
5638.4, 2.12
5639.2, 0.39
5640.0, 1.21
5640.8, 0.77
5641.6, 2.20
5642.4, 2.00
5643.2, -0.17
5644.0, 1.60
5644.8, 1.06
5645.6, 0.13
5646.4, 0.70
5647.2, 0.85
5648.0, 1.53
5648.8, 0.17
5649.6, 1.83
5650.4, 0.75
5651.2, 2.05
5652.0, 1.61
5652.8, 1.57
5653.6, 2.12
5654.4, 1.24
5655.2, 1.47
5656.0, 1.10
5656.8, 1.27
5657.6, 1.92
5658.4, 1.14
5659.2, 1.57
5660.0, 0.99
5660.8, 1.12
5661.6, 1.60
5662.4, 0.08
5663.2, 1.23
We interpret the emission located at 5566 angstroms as H-beta 4861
